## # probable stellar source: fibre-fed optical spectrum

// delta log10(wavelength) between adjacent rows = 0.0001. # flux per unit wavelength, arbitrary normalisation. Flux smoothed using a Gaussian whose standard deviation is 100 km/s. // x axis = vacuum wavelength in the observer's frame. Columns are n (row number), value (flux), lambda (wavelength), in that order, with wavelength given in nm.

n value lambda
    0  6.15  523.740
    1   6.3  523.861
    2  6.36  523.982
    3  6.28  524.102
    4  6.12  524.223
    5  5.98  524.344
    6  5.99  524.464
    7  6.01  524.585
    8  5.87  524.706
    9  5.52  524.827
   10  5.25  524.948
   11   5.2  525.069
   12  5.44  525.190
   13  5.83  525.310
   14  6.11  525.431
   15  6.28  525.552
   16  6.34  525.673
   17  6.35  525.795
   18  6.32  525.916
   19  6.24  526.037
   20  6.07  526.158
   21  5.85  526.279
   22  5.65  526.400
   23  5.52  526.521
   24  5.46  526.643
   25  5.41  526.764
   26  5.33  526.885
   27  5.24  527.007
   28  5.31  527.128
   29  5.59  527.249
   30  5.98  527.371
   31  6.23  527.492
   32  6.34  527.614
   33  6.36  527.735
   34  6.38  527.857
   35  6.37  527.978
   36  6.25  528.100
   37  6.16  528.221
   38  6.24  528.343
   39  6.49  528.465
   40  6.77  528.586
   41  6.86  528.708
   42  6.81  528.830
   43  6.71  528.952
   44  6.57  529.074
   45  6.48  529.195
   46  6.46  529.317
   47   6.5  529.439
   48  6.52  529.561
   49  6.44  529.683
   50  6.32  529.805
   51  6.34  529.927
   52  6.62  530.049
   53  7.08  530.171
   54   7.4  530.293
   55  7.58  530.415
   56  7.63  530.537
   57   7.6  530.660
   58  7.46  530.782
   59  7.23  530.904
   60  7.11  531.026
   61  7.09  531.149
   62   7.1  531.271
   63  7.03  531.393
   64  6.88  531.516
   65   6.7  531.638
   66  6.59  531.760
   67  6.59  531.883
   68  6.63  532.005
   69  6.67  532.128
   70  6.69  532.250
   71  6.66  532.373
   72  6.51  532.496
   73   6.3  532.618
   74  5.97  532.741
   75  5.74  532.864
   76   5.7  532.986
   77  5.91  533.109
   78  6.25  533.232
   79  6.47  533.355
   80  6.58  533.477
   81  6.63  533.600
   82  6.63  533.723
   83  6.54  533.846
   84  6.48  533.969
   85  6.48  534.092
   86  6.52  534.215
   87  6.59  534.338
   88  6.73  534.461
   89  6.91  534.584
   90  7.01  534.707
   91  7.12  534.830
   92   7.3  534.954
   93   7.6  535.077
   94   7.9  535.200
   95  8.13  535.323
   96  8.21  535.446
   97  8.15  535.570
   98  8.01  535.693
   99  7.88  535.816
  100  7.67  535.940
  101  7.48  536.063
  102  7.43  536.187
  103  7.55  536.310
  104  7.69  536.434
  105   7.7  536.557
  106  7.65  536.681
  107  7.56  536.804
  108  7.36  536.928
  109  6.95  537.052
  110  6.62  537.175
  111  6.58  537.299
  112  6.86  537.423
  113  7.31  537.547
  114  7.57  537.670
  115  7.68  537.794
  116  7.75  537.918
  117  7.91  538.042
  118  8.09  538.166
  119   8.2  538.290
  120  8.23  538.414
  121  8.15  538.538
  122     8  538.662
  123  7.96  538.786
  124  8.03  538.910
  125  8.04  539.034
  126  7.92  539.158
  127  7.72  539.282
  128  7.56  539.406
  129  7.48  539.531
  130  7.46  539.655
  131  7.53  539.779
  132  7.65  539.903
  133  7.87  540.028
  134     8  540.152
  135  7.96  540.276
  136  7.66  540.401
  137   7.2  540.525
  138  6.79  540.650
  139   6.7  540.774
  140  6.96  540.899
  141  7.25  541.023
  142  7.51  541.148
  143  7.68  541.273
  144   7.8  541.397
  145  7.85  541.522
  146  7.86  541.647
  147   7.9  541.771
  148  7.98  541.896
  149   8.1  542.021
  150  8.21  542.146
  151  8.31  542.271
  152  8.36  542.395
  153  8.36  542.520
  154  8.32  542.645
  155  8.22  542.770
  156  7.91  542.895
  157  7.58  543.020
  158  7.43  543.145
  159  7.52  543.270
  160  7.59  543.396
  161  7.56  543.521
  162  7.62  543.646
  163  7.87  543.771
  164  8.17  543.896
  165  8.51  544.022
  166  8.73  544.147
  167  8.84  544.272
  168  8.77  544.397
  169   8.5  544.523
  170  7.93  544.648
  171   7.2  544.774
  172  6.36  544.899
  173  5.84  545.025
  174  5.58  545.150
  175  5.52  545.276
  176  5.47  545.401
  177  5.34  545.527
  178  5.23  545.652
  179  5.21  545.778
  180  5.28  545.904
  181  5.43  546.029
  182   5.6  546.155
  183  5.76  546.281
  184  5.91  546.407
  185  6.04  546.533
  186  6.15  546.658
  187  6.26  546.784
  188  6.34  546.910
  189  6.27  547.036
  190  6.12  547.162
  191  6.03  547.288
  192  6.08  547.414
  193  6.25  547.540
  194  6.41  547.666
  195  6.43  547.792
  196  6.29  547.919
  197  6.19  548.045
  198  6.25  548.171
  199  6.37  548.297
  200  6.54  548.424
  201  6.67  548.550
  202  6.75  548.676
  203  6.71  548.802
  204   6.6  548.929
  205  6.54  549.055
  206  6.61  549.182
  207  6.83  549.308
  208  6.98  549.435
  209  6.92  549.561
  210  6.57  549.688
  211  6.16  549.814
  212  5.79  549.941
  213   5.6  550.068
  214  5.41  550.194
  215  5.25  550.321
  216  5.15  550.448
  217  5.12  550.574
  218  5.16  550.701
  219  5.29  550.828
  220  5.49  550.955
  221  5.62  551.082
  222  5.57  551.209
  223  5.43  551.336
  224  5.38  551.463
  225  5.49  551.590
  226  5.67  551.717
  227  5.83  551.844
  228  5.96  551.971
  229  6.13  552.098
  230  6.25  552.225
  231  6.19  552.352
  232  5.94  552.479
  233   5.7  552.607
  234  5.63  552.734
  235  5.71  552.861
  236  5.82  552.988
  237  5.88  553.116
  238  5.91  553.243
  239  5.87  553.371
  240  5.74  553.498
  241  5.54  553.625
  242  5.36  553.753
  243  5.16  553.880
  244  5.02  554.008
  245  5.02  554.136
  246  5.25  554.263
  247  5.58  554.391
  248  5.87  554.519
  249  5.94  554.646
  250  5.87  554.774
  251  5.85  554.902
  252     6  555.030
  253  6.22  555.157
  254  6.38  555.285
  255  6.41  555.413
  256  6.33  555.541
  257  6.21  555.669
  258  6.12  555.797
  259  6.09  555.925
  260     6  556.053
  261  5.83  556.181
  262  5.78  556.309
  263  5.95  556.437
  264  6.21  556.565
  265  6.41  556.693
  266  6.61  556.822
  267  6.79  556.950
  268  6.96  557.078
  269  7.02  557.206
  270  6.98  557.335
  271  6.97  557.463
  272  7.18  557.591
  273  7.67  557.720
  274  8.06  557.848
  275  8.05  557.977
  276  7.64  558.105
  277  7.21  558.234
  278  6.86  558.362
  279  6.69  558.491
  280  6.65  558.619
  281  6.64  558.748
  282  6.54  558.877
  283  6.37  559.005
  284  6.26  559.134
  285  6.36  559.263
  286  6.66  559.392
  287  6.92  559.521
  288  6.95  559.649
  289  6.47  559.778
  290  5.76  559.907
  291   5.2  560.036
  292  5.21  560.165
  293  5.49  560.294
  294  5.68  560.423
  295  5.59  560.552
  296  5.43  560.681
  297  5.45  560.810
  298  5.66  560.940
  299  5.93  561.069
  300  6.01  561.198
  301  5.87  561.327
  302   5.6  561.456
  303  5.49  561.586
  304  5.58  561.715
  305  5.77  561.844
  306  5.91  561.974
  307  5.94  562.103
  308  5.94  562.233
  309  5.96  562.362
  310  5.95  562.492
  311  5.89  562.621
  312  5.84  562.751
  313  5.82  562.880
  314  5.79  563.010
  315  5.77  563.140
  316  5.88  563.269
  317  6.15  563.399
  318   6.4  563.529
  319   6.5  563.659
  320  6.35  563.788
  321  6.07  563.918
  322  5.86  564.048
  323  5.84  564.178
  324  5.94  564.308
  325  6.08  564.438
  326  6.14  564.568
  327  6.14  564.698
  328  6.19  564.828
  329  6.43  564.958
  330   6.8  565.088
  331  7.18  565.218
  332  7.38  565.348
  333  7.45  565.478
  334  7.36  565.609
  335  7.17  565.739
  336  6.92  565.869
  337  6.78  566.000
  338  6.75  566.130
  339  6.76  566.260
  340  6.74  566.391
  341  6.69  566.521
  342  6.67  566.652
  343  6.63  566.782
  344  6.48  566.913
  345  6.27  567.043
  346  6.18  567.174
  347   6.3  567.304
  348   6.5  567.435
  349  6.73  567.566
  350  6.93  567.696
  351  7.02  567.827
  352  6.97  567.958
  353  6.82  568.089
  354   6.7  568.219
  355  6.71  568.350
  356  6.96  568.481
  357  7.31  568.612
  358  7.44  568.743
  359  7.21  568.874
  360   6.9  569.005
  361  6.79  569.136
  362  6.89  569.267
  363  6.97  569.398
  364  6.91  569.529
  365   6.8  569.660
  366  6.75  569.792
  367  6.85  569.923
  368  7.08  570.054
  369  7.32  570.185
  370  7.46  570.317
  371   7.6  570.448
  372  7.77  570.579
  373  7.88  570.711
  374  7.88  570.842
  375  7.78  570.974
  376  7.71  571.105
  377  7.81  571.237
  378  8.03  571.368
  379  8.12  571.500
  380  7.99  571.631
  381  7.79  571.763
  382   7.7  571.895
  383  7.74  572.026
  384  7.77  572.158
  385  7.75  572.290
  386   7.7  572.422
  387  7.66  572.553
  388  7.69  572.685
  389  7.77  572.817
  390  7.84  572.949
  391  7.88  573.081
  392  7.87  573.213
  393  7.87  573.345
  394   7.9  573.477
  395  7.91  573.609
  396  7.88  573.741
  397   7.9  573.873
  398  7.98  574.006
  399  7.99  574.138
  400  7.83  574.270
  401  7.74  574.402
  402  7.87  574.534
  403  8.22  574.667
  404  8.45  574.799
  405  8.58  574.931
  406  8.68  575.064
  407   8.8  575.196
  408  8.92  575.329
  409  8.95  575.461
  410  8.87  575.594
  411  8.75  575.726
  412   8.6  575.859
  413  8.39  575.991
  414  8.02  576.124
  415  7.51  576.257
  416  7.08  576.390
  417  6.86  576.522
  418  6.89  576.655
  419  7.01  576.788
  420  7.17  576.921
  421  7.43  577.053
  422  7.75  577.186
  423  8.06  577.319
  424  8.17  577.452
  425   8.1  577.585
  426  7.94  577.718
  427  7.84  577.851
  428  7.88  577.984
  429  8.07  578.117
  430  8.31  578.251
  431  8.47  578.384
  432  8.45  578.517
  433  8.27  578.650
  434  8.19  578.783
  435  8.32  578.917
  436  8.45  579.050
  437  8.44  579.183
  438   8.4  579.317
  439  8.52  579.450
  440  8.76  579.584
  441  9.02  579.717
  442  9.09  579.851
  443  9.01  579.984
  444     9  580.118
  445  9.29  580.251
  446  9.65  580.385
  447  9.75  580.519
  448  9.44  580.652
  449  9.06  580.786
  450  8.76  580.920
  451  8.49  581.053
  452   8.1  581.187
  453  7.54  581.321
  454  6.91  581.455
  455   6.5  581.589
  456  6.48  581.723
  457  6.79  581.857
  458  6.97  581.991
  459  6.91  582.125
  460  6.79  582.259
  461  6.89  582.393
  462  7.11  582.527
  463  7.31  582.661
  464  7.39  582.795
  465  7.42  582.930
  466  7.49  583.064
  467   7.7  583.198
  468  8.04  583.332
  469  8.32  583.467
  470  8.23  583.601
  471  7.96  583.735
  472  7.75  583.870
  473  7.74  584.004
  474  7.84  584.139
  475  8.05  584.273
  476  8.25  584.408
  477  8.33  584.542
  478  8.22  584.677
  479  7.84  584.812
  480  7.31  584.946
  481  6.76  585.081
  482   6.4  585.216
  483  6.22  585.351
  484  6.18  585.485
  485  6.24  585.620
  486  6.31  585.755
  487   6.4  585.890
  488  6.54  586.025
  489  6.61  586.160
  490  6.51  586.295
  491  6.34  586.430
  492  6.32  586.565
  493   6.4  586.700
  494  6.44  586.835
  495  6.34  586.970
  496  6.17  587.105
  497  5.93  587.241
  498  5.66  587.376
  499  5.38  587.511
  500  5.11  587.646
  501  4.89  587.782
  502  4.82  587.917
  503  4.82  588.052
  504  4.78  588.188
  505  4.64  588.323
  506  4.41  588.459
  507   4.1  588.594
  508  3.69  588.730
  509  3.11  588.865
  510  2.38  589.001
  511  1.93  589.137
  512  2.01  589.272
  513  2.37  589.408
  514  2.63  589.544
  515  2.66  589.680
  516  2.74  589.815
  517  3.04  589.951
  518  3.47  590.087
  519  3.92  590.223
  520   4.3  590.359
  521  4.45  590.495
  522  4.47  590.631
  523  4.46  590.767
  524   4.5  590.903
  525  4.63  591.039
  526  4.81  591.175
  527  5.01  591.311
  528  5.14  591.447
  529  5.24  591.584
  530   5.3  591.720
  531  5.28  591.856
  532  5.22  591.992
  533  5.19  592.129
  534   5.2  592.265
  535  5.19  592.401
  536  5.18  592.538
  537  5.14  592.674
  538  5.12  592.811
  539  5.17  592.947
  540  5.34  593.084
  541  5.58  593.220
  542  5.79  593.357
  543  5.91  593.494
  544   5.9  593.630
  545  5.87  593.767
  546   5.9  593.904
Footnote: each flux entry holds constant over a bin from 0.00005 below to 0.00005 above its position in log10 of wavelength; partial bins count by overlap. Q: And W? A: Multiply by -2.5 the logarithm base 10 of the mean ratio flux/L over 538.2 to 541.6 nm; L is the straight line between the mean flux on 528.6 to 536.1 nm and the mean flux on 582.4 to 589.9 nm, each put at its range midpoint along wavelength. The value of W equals -0.14 mag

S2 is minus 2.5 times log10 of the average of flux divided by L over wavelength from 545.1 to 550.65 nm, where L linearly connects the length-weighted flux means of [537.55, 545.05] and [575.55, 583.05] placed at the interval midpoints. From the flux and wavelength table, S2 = 0.28 mag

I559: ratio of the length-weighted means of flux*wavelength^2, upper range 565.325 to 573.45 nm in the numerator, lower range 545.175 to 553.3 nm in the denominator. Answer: 1.31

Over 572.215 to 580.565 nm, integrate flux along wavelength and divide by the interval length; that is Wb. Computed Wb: 8.18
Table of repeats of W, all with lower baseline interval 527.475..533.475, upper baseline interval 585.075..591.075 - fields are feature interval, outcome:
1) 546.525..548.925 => -0.04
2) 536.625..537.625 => -0.11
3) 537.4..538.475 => -0.21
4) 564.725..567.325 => -0.22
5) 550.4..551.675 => 0.12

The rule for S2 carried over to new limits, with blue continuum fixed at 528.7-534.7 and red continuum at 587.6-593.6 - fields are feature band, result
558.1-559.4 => -0.18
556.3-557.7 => -0.17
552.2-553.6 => 0.00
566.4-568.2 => -0.24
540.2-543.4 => -0.22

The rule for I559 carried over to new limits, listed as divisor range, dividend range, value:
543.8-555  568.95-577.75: 1.39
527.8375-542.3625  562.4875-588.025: 1.18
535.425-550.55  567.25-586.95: 1.22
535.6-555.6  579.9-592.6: 1.04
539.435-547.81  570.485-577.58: 1.24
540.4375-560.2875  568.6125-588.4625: 1.28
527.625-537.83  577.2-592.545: 1.13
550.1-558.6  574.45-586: 1.43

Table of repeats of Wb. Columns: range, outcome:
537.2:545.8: 7.55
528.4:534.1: 6.68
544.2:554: 6.06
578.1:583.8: 8.09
